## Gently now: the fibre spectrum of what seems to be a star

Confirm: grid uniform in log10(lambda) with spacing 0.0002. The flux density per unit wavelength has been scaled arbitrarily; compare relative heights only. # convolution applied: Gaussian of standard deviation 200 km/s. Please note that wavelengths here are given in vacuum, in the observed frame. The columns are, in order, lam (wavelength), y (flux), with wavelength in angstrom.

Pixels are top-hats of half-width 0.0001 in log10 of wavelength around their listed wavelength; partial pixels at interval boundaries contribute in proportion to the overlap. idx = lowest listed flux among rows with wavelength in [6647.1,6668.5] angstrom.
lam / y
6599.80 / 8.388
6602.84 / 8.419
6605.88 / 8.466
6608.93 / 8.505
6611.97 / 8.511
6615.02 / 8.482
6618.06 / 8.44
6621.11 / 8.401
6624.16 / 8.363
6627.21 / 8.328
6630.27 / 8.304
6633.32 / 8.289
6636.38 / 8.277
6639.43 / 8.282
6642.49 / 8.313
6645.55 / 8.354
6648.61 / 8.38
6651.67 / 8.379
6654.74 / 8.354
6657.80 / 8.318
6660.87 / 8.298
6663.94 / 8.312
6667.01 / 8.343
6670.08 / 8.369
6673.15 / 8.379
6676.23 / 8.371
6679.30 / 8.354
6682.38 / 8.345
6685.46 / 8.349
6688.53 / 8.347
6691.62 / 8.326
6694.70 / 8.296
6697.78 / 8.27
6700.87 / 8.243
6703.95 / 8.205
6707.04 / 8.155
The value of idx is 8.298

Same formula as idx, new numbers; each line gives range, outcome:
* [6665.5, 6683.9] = 8.343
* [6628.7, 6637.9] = 8.277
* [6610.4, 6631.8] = 8.304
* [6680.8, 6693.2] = 8.326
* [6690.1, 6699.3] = 8.27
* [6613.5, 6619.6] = 8.44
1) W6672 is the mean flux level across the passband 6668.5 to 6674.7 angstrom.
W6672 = 8.37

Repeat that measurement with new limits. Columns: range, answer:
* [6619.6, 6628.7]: 8.37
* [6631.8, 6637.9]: 8.28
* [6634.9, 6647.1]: 8.31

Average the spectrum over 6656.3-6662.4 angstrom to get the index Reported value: 8.3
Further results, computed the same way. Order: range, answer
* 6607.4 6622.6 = 8.47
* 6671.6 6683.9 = 8.36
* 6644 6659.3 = 8.36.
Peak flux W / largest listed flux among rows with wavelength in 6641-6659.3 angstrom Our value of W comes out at 8.38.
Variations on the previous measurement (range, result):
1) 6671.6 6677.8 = 8.379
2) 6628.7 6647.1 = 8.354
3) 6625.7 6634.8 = 8.328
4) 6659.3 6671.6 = 8.369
